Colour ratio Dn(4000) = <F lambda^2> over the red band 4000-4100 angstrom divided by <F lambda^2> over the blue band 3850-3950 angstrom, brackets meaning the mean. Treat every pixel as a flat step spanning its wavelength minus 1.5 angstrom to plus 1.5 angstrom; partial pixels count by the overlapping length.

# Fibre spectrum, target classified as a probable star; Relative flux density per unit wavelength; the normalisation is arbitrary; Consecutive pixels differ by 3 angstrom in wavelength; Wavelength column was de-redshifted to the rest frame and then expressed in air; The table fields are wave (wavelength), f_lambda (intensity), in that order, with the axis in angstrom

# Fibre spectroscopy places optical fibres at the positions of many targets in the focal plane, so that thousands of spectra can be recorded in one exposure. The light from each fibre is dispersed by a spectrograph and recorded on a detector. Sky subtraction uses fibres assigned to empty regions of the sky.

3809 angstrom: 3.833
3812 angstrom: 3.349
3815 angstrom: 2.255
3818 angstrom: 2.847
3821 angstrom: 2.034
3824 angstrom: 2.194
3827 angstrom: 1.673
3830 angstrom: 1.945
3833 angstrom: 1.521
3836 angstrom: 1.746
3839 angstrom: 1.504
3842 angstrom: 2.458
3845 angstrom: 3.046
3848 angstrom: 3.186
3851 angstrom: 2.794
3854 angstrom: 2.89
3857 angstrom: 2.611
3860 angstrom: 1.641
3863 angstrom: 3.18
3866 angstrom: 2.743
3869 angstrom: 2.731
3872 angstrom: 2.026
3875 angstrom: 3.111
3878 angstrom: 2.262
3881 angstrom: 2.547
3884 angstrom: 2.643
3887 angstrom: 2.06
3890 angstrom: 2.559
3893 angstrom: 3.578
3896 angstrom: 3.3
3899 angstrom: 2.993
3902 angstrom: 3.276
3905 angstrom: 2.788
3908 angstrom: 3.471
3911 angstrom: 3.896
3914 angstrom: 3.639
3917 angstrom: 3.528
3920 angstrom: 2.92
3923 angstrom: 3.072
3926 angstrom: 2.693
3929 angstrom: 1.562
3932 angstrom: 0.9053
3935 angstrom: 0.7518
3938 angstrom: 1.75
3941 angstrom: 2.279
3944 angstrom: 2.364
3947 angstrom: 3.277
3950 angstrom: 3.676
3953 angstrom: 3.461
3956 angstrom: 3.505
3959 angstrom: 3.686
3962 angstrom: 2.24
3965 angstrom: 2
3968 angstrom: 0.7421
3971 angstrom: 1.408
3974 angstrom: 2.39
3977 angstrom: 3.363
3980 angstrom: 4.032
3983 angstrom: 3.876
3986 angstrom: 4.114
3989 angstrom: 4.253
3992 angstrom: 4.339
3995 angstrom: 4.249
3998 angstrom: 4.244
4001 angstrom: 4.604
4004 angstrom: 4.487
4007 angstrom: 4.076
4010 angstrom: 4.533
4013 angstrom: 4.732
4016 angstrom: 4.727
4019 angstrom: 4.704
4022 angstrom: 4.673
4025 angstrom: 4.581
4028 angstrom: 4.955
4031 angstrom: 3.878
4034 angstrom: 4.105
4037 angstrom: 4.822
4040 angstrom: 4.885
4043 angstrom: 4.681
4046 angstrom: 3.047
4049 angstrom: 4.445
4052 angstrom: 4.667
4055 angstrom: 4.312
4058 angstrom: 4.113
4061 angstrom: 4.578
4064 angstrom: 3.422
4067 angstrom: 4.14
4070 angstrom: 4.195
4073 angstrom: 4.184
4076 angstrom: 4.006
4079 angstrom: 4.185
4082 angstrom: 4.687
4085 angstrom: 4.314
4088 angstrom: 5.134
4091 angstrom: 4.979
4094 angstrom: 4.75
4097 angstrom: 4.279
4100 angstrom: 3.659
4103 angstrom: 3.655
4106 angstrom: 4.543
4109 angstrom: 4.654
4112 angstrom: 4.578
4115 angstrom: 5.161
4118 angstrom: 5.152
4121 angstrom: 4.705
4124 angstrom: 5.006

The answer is 1.78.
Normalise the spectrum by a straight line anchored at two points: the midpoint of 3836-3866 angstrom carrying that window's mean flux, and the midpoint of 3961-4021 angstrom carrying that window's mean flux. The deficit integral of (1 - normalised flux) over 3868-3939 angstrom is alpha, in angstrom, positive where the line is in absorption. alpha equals 6.7 angstrom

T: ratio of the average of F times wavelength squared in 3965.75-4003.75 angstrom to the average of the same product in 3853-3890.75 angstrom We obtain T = 1.5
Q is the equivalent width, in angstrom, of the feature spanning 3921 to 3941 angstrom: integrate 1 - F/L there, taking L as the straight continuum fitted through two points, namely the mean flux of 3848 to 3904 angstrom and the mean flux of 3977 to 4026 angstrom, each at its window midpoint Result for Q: 9.16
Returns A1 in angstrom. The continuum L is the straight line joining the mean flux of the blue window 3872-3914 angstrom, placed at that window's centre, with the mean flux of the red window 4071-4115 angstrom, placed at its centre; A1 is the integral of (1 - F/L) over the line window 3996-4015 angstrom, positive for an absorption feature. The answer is -3.4 angstrom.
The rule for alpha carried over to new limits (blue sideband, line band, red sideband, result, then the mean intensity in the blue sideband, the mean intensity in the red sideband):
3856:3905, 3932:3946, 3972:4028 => 6.9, 2.71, 4.22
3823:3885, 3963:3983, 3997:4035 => 7.7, 2.4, 4.49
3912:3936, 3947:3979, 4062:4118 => 2.0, 2.45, 4.39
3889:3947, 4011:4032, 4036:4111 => -4.6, 2.72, 4.33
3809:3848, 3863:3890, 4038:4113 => 1.4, 2.31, 4.33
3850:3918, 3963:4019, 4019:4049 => 4.5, 2.88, 4.42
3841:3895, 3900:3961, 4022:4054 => 8.9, 2.68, 4.42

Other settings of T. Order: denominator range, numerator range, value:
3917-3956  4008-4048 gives 1.89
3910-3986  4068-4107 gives 1.72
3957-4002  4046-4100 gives 1.37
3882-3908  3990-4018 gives 1.60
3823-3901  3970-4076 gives 1.81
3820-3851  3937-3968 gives 1.34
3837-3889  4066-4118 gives 1.96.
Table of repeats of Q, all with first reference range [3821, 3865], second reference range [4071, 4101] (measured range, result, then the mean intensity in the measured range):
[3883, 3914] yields -3.2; 3.09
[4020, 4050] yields -3.3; 4.41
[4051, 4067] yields 0.0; 4.2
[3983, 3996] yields -2.2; 4.2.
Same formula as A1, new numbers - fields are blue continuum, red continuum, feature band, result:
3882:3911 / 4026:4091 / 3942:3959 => 0.92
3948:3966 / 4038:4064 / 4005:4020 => -2.85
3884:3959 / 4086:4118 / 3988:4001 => -2.90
